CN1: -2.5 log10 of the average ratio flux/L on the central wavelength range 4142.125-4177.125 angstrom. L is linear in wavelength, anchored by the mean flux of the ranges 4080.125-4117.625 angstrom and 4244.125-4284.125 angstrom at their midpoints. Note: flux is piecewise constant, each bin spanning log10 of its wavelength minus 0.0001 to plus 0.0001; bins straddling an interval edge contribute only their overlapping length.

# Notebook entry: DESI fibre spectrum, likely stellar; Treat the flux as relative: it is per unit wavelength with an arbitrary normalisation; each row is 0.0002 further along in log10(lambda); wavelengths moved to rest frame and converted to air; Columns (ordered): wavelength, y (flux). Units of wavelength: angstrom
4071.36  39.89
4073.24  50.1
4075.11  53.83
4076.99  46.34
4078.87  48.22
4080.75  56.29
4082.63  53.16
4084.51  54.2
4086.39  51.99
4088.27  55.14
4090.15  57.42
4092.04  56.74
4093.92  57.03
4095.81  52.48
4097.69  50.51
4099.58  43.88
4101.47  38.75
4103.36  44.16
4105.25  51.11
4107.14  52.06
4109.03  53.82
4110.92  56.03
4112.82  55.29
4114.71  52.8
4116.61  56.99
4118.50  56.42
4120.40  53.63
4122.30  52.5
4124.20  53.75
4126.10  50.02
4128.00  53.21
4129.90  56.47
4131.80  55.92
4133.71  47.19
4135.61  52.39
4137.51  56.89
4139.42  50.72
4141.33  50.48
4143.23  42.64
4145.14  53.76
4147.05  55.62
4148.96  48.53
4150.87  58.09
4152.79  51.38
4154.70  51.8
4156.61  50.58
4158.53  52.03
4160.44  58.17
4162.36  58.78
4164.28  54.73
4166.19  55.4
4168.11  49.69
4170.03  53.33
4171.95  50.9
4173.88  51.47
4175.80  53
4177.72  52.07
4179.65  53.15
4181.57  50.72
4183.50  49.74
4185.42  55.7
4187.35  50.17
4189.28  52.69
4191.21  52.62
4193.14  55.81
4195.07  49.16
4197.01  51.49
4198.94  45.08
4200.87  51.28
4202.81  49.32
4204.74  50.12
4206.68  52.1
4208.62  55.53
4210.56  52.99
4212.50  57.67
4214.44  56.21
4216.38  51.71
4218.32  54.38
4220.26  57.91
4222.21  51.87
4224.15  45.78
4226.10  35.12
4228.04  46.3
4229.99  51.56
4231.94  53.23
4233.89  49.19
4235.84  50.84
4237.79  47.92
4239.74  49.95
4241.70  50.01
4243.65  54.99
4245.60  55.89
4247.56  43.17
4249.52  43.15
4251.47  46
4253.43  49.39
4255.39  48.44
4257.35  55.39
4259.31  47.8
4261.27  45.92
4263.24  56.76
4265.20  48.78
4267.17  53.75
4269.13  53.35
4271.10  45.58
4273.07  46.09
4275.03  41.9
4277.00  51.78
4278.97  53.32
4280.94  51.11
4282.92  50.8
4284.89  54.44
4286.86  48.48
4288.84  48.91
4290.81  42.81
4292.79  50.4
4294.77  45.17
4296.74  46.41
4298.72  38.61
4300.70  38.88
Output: -0.029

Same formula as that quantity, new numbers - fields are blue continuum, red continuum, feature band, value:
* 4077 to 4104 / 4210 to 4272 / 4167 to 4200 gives -0.02 mag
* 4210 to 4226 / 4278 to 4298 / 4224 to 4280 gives 0.04 mag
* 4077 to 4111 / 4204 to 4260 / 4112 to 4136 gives -0.05 mag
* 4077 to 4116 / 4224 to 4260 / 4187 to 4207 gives -0.02 mag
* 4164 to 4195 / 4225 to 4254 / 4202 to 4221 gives -0.07 mag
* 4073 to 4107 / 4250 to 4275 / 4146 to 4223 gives -0.06 mag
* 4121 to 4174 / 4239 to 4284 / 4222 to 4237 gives 0.06 mag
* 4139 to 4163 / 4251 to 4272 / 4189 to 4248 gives 0.00 mag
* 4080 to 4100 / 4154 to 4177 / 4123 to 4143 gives 0.02 mag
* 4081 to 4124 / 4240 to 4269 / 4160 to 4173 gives -0.05 mag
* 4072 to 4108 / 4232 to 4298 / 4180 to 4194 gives -0.05 mag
